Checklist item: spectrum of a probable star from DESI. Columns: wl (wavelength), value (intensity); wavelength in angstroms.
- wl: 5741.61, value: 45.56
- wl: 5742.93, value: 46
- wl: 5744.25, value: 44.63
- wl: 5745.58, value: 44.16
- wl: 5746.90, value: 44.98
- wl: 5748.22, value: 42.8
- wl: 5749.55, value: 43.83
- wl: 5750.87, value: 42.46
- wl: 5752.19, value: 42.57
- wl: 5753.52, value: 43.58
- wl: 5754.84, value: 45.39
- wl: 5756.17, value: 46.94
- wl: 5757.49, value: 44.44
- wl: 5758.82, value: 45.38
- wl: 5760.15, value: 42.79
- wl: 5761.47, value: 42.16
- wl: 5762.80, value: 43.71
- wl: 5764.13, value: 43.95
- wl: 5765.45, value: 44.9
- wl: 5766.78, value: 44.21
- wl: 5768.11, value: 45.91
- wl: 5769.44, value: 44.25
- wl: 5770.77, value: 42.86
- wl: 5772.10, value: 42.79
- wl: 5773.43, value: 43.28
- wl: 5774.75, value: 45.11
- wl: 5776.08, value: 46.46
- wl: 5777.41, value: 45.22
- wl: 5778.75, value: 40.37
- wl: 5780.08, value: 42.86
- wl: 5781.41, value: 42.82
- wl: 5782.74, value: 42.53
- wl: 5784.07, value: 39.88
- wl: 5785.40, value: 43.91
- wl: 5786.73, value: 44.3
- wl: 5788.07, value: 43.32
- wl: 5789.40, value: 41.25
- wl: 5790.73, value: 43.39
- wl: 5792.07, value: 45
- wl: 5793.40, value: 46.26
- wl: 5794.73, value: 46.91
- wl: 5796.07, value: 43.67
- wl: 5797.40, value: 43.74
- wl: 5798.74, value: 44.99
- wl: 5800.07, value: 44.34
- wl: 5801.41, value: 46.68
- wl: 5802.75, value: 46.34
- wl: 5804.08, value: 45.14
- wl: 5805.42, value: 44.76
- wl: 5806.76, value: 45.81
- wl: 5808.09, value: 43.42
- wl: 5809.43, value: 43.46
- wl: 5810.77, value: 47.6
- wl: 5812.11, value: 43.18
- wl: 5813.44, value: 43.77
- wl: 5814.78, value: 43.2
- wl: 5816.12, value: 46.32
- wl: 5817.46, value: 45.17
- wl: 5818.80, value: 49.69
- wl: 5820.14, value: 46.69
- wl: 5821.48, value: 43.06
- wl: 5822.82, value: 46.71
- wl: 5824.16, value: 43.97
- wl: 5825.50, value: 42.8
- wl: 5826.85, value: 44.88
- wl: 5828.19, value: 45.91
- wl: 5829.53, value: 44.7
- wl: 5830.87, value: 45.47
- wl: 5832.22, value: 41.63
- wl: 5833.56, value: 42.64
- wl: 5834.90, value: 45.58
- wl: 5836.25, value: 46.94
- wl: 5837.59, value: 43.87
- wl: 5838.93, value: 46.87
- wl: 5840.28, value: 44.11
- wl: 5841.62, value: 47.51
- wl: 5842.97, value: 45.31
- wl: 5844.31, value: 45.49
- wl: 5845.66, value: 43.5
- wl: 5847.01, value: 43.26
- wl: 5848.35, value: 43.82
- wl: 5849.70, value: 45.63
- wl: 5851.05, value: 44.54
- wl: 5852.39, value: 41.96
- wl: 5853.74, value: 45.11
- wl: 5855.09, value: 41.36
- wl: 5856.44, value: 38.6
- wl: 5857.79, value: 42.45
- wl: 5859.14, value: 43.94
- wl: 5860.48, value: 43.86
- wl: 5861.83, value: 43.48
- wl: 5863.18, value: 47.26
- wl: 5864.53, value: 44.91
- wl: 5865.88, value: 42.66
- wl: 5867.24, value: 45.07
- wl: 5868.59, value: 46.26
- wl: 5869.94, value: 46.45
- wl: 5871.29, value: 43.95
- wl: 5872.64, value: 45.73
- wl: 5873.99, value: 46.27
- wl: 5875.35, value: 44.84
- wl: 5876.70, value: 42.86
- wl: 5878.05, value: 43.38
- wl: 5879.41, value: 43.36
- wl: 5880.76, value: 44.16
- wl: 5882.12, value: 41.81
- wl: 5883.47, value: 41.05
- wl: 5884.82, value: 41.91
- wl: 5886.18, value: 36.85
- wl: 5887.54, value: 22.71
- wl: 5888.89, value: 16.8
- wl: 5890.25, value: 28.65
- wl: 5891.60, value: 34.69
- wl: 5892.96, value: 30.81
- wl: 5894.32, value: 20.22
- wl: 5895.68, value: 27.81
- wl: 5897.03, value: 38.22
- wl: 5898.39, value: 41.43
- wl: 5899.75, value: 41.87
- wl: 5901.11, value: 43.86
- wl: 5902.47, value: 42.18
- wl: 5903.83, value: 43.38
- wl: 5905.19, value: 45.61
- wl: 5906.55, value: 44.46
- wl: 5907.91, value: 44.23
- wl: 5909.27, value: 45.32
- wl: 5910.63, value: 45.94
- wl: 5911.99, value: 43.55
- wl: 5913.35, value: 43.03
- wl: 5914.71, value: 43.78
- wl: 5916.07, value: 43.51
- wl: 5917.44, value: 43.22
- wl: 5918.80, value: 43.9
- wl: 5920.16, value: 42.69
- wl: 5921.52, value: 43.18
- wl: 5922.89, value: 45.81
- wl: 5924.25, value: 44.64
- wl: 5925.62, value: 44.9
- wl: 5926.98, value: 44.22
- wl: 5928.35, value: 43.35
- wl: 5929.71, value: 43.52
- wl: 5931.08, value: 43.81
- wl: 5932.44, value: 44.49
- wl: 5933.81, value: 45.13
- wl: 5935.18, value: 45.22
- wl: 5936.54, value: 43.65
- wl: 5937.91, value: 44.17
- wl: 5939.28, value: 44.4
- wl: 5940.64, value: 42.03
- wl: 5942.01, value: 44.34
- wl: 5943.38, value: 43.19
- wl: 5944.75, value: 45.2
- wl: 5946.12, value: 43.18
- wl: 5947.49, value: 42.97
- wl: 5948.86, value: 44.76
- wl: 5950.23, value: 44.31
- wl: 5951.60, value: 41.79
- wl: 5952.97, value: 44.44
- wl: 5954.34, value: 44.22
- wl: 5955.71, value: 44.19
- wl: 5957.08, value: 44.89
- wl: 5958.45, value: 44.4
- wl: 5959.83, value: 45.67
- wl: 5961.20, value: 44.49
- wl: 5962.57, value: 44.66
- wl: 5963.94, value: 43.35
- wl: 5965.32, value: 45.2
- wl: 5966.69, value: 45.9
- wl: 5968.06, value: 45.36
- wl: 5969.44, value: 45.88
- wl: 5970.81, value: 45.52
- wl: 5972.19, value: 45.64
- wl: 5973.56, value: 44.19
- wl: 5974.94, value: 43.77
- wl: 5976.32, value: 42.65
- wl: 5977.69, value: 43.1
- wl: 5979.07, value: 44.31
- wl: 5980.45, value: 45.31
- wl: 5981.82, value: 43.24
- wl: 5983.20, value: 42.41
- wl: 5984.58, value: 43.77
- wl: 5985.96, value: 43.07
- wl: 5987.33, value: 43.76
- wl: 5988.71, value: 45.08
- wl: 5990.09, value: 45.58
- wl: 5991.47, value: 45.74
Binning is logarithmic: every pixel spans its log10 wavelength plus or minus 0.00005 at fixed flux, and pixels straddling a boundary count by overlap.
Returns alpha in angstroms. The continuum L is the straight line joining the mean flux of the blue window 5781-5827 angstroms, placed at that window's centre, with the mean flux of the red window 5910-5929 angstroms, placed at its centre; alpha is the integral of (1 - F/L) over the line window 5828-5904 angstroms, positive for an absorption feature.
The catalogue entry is 4.7 angstroms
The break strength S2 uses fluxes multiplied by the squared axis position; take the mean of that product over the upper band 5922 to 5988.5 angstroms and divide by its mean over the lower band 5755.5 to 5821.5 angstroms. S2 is 1.05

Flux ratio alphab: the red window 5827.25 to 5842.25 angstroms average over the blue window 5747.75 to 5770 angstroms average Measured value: 1.02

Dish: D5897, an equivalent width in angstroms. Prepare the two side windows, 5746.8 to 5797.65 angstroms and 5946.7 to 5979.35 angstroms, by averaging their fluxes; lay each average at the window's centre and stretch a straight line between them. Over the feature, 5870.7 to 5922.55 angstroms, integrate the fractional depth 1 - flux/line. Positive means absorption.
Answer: 4.9 angstroms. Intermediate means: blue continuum 43.8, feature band 40.1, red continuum 44.4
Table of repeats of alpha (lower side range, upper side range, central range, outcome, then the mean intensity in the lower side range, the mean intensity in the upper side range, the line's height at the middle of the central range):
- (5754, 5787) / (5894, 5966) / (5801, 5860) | -1.31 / 43.9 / 43.3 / 43.6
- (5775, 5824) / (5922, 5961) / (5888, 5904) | 3.82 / 44.5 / 44.2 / 44.3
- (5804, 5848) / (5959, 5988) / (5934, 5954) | 0.27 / 44.9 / 44.3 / 44.5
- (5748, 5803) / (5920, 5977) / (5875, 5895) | 3.95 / 44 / 44.3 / 44.2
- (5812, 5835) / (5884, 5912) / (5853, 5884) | -2.93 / 44.8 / 37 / 40.1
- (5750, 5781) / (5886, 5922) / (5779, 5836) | -2.87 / 44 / 38.6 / 42.3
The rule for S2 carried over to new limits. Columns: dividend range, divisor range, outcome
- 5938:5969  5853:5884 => 1.04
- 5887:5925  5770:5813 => 0.92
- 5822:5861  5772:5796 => 1.03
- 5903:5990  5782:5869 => 1.04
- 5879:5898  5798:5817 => 0.77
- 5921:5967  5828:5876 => 1.03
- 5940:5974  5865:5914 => 1.13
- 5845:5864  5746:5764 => 1.02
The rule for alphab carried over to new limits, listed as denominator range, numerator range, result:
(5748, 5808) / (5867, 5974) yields 0.96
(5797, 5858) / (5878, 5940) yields 0.91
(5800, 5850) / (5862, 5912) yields 0.90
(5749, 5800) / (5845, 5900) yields 0.92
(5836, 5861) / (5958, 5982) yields 1.01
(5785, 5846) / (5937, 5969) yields 0.99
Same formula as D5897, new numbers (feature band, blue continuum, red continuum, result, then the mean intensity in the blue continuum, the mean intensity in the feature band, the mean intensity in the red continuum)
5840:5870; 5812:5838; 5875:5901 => -2.6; 44.9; 44.2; 36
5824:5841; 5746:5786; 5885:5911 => -1.9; 43.8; 44.6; 36.6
